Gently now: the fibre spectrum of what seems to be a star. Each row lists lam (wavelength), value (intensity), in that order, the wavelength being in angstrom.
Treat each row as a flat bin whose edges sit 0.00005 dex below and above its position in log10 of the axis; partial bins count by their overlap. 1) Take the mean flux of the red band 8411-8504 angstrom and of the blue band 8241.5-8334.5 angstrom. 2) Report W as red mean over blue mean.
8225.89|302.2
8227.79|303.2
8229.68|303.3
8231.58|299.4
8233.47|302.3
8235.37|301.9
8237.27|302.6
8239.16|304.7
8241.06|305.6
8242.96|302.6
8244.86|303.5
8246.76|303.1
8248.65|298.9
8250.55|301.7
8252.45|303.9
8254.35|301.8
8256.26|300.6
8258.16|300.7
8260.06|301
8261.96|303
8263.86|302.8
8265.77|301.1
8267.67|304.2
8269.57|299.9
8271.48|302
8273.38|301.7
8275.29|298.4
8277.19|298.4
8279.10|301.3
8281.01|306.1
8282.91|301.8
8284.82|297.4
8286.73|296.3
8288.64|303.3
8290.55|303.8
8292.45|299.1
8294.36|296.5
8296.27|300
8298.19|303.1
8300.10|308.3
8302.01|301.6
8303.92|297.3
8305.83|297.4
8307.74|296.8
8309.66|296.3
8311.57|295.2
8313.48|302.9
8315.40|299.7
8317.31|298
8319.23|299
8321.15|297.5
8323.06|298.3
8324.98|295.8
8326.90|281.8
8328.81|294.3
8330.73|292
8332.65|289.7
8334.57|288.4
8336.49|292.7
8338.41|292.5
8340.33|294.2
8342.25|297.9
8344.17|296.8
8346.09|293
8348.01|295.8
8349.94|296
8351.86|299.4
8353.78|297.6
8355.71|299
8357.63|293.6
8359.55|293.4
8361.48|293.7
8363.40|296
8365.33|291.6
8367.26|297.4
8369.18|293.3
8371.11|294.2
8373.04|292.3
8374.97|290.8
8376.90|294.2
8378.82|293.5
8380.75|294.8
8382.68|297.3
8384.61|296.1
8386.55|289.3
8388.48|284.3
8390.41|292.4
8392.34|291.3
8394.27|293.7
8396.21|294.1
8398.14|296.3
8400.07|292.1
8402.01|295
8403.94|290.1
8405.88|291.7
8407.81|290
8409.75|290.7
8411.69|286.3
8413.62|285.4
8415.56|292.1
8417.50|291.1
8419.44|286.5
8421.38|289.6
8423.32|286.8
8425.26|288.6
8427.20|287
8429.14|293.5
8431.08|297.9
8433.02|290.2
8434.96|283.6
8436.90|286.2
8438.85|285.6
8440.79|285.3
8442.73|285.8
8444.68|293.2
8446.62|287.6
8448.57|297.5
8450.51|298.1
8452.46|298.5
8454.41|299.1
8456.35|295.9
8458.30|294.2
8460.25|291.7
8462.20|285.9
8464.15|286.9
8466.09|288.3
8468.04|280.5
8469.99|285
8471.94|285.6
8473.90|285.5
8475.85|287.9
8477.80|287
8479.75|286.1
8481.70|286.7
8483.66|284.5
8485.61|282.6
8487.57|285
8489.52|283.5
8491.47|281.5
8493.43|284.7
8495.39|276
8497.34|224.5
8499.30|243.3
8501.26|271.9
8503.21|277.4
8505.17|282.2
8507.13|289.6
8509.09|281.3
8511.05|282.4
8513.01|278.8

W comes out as 1.0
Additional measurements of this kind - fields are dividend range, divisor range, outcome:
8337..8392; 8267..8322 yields 0.98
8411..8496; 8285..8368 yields 0.97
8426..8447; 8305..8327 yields 0.97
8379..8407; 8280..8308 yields 0.97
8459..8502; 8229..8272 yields 0.93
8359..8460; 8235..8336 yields 0.97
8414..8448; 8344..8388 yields 0.98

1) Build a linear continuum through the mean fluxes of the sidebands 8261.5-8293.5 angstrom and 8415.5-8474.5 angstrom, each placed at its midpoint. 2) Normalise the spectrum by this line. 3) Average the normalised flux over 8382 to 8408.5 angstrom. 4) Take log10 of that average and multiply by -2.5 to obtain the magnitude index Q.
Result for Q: 0.00 mag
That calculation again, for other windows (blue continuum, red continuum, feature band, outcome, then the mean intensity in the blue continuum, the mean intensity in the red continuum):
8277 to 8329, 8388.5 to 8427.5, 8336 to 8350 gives 0.00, 299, 290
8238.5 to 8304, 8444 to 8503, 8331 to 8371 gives 0.00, 302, 284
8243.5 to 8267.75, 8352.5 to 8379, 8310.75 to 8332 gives 0.01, 302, 294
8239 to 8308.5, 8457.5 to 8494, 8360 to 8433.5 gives 0.00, 301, 286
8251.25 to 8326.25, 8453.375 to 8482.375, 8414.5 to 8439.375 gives 0.01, 300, 288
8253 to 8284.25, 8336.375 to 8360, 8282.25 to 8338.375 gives 0.00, 301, 296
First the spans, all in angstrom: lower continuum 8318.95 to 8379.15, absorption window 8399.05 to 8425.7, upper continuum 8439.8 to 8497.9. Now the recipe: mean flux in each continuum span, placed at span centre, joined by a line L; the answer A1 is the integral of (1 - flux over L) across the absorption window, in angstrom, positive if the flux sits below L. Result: 0.0 angstrom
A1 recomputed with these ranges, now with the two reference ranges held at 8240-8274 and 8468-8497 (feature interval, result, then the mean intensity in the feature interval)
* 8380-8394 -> -0.1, 292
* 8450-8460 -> -0.4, 297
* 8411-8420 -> 0.0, 288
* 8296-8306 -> -0.1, 302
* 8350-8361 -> -0.1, 297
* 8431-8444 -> 0.0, 287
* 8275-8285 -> 0.0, 301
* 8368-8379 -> 0.0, 293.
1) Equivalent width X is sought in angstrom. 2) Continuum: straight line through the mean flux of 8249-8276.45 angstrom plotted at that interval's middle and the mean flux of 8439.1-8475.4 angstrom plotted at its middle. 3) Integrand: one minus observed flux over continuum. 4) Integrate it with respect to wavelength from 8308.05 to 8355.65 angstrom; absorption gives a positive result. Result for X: 0.3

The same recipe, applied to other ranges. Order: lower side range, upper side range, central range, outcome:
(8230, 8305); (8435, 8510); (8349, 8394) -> -0.20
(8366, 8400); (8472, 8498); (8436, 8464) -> -0.67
